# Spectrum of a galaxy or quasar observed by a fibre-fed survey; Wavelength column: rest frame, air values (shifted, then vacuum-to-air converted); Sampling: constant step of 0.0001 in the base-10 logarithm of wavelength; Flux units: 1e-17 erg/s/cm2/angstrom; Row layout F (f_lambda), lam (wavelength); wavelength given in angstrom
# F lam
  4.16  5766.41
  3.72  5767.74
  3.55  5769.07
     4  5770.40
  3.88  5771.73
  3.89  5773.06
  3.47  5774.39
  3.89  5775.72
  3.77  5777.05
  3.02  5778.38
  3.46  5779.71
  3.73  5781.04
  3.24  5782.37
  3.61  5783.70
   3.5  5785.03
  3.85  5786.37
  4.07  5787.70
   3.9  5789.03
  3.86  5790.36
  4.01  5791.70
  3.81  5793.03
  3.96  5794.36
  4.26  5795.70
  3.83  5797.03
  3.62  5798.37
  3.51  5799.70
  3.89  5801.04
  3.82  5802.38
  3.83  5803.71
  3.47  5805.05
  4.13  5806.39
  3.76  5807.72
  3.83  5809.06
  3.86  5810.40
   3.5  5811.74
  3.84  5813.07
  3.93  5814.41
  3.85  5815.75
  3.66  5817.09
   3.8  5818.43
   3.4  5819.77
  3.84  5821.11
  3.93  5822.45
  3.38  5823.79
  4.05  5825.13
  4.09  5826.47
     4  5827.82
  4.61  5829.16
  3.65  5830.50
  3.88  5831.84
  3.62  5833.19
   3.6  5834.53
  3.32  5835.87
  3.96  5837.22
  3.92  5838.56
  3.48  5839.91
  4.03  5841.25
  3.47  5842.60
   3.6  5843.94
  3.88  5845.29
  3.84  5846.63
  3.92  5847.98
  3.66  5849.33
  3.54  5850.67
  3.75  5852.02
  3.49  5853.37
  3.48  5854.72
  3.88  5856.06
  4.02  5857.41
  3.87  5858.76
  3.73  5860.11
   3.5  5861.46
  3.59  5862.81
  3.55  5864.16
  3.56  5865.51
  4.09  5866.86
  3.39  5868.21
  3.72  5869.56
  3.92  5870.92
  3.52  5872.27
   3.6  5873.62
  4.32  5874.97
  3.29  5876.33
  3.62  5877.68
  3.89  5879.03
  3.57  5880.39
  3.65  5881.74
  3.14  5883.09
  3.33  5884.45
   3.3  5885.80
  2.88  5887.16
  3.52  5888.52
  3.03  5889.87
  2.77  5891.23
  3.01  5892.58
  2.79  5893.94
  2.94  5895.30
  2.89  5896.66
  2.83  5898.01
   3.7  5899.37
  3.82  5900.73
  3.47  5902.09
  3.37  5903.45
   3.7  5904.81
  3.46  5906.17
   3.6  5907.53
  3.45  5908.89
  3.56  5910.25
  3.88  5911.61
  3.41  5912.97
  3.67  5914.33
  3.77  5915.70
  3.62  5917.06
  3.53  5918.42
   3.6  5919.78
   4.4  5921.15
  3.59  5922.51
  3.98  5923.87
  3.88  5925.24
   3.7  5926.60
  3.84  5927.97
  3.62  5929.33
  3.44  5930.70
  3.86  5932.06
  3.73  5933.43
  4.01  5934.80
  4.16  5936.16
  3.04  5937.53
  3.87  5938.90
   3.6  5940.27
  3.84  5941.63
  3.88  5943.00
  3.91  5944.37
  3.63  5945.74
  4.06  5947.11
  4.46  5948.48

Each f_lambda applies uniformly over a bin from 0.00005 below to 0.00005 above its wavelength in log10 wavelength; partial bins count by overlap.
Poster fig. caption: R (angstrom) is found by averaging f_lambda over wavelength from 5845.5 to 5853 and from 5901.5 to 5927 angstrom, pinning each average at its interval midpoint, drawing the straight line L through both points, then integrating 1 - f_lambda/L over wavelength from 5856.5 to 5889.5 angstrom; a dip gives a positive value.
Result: 1.0 angstrom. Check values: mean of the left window 3.74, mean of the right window 3.67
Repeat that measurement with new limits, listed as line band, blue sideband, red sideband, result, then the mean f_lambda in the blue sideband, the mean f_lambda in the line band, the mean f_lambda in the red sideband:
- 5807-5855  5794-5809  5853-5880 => 0.04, 3.82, 3.76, 3.7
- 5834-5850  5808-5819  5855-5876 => 0.14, 3.78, 3.72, 3.74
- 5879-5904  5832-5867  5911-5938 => 3.24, 3.7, 3.24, 3.74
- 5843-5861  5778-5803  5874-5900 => -1.47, 3.74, 3.74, 3.29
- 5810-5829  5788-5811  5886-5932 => -0.18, 3.85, 3.82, 3.48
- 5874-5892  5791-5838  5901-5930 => 1.50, 3.81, 3.41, 3.67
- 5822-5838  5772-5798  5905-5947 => -0.44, 3.74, 3.84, 3.72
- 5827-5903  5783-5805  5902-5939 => 3.43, 3.82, 3.58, 3.69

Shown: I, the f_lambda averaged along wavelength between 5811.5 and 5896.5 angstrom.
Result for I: 3.63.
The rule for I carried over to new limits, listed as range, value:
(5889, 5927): 3.48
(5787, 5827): 3.82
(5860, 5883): 3.66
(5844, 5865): 3.71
